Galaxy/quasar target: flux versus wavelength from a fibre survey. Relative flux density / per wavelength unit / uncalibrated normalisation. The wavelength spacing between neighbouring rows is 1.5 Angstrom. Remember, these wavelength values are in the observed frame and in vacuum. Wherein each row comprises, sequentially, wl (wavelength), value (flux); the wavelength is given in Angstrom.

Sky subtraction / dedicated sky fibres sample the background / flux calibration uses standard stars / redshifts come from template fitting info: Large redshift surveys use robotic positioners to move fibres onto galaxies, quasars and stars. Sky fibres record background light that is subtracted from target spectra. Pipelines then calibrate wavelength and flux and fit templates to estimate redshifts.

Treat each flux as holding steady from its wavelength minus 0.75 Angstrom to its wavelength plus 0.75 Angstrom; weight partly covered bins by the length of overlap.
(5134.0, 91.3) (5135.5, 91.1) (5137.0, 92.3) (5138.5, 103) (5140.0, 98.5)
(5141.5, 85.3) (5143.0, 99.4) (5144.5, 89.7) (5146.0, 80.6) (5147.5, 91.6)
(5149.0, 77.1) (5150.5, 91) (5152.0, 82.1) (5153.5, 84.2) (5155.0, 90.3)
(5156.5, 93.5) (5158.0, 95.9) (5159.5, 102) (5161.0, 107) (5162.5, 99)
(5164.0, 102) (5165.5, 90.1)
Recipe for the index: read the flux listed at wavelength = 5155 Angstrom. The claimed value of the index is 90.3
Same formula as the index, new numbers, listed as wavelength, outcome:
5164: 102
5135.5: 91.1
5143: 99.4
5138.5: 103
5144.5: 89.7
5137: 92.3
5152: 82.1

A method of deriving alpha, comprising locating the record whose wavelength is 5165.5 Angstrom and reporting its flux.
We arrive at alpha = 90.1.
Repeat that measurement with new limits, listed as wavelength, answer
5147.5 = 91.6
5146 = 80.6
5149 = 77.1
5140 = 98.5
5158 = 95.9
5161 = 107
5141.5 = 85.3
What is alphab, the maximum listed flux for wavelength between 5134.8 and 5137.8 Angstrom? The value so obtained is 92.3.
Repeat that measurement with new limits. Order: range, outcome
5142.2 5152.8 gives 99.4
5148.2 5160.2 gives 102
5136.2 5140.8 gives 103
